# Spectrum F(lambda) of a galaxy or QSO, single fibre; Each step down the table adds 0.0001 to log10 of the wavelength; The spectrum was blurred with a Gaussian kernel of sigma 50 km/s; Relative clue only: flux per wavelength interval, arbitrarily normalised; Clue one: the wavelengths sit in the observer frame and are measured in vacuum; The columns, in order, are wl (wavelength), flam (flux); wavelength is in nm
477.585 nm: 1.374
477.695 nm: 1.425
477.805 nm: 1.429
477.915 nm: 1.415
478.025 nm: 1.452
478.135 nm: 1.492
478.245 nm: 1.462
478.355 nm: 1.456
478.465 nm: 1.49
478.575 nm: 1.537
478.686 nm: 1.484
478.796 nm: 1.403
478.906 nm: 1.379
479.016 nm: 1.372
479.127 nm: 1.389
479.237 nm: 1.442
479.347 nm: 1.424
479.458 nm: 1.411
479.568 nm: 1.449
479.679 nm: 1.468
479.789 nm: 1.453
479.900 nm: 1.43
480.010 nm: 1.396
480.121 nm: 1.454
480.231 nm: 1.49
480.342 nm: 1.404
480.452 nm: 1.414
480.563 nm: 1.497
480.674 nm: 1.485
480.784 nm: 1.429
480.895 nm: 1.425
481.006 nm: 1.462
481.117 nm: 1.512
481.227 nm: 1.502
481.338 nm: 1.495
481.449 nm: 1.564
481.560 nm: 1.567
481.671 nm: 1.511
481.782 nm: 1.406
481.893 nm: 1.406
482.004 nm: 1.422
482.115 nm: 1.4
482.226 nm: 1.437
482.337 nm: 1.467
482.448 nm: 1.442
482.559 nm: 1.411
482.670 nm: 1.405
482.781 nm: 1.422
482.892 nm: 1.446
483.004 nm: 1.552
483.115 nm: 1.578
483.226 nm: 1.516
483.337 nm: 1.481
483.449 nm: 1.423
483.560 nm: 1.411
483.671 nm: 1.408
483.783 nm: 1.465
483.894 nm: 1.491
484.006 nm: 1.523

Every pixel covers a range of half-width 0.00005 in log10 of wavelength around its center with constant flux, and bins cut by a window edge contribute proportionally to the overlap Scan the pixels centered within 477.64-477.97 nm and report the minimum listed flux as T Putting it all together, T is 1.415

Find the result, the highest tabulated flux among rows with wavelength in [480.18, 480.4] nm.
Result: 1.49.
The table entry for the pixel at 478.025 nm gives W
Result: 1.452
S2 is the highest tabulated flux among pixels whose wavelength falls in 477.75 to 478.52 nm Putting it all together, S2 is 1.492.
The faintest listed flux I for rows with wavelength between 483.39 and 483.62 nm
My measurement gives 1.411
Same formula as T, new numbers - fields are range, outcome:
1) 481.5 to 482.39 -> 1.4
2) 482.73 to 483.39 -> 1.422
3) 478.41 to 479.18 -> 1.372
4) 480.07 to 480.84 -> 1.404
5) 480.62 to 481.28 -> 1.425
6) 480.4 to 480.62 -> 1.414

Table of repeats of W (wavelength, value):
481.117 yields 1.512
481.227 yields 1.502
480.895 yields 1.425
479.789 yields 1.453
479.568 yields 1.449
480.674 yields 1.485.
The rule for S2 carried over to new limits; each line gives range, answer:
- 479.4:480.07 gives 1.468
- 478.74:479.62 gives 1.449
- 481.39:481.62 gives 1.567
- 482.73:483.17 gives 1.578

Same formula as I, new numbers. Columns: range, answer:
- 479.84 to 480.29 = 1.396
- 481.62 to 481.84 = 1.406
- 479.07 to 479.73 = 1.389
